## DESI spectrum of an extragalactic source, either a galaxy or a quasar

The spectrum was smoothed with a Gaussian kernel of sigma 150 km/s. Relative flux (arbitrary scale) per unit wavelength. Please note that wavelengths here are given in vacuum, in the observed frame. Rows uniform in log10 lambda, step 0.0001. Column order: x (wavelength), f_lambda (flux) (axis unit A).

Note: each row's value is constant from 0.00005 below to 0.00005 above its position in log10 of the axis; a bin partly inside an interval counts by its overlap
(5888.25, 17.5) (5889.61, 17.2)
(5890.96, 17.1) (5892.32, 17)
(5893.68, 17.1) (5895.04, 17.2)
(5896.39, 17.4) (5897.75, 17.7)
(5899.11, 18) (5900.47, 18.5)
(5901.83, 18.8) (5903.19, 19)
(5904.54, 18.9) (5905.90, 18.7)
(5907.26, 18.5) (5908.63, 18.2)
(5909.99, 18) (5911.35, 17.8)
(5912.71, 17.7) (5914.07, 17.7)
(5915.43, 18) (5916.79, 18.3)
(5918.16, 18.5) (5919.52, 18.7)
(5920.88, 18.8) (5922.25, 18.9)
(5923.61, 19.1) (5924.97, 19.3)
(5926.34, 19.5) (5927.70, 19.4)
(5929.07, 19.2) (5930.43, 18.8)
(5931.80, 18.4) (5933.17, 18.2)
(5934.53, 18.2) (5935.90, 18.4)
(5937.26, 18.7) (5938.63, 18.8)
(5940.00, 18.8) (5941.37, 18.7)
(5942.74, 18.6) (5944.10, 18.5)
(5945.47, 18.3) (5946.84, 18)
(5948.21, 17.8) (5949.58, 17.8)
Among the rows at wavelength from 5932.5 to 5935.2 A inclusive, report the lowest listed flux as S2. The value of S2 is 18.2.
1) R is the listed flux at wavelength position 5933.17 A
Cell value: 18.2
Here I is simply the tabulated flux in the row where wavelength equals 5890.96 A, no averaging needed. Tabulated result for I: 17.1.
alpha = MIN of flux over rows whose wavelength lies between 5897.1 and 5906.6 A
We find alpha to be 17.7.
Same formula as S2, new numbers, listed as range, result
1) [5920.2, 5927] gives 18.8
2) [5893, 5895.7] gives 17.1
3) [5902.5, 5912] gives 17.8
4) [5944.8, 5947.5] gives 18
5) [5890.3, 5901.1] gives 17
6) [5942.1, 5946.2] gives 18.3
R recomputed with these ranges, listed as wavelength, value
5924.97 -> 19.3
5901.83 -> 18.8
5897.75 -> 17.7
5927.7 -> 19.4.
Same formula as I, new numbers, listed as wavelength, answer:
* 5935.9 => 18.4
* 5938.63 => 18.8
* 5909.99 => 18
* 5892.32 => 17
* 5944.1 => 18.5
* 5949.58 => 17.8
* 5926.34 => 19.5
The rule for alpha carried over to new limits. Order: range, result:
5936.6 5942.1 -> 18.7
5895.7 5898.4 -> 17.4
